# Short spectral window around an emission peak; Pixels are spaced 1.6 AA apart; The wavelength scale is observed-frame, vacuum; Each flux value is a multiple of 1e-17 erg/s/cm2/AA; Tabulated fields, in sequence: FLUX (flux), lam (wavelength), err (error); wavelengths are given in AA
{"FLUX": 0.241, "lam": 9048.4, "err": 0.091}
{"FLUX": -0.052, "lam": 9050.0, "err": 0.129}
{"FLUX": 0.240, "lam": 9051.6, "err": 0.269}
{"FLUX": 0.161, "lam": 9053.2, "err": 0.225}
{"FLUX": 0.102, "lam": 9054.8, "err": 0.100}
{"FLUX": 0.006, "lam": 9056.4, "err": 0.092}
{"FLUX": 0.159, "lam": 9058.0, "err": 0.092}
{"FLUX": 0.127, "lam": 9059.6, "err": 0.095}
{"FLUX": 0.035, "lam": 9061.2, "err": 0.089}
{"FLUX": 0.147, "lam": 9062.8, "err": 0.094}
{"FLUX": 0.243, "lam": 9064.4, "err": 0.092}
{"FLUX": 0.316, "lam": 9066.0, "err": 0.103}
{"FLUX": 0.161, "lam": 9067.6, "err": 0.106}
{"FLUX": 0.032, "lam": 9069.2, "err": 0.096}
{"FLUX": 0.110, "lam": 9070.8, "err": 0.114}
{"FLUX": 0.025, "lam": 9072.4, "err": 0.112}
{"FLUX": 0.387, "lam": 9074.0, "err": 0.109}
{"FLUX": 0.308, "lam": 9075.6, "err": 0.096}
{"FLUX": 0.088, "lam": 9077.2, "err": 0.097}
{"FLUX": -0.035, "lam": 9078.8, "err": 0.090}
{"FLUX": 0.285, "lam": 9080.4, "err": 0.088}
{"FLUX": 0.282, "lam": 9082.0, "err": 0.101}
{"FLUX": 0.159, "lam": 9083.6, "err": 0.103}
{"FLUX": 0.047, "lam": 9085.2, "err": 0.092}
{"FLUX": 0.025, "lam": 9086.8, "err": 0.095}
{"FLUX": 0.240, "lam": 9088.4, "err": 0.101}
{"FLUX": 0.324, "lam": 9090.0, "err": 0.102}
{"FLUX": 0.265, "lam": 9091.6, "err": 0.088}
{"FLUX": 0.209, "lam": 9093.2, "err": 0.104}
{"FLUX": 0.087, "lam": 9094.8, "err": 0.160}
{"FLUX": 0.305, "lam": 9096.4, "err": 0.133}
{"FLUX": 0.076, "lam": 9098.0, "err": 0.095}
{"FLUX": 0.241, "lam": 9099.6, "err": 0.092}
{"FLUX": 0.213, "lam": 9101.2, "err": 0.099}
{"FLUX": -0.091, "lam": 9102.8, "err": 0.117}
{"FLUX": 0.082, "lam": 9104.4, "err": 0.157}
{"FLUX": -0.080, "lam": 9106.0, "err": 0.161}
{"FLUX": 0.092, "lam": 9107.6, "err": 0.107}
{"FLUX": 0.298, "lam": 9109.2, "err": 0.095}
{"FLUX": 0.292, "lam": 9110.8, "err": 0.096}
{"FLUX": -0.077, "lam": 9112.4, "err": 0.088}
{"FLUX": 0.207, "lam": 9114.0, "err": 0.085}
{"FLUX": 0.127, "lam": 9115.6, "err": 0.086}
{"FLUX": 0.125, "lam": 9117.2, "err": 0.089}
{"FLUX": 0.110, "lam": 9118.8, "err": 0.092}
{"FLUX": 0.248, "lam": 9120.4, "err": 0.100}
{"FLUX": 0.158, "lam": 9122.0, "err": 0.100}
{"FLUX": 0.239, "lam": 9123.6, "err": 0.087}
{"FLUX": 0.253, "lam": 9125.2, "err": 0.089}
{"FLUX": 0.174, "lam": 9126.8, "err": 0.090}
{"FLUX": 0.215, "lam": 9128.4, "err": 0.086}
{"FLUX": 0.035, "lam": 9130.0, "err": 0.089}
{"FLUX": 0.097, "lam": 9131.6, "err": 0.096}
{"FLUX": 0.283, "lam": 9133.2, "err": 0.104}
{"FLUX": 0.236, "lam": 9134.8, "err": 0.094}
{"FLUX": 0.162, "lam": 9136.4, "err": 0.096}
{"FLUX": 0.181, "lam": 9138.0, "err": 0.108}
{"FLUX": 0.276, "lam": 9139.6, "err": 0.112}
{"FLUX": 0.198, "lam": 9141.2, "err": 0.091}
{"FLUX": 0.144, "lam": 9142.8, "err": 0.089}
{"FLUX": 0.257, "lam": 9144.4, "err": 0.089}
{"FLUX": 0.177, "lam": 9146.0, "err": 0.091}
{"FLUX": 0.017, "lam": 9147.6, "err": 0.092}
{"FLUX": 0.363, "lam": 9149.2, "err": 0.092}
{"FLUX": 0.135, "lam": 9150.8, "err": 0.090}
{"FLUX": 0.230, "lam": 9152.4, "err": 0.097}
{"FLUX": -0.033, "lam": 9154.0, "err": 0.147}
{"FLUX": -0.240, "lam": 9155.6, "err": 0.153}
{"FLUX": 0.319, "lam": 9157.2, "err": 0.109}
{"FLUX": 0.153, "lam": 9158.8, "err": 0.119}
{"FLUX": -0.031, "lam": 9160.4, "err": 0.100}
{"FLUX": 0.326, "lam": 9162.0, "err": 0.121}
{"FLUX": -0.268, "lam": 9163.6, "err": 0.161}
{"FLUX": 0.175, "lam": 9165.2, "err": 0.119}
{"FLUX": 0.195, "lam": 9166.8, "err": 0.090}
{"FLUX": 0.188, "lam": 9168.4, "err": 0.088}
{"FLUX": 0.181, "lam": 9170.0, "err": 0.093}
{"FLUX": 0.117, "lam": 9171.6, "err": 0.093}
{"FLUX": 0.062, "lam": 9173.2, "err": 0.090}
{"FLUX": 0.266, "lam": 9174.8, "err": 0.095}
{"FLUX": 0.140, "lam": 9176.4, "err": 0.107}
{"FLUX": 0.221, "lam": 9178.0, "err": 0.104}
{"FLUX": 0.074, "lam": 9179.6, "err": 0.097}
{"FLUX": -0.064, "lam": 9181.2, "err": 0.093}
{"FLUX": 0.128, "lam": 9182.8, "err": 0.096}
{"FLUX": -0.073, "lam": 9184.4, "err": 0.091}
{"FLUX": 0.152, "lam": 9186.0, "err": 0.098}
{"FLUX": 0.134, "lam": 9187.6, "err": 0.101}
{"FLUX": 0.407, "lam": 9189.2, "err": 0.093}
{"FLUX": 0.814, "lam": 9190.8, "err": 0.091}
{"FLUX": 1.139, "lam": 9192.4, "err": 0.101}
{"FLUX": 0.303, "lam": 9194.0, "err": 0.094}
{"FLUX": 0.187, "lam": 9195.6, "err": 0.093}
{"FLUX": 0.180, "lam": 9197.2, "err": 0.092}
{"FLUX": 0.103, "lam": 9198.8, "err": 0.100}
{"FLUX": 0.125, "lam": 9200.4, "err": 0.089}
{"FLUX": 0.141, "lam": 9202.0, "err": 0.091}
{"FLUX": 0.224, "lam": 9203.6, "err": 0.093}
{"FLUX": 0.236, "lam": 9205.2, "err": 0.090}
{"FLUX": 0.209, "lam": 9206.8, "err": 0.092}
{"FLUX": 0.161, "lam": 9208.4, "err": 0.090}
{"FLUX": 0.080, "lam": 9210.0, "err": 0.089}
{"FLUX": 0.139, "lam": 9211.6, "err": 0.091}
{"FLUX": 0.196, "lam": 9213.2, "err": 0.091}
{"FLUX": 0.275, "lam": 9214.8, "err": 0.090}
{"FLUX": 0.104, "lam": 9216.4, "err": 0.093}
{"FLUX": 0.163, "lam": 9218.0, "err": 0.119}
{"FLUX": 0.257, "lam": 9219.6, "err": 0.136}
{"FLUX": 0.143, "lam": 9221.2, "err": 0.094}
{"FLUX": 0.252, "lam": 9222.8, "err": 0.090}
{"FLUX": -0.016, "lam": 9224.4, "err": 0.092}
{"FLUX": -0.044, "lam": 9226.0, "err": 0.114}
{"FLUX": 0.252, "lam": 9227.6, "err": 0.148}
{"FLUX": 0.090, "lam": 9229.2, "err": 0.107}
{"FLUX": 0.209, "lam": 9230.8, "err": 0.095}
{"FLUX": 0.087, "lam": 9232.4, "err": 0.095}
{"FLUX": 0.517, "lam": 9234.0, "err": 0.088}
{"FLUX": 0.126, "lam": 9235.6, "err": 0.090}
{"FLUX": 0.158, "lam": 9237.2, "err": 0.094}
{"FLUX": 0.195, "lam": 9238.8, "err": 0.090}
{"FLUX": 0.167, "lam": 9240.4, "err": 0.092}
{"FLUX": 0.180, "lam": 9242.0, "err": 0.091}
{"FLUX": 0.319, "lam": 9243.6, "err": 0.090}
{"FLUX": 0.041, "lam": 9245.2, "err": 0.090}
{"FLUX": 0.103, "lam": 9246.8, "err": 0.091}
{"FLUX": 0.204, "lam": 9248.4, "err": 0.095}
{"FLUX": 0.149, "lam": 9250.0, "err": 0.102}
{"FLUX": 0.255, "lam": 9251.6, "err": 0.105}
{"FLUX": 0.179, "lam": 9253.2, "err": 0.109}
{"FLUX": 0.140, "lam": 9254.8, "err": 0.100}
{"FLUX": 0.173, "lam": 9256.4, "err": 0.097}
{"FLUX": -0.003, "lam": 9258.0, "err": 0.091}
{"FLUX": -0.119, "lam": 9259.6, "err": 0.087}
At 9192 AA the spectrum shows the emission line H-beta 4861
